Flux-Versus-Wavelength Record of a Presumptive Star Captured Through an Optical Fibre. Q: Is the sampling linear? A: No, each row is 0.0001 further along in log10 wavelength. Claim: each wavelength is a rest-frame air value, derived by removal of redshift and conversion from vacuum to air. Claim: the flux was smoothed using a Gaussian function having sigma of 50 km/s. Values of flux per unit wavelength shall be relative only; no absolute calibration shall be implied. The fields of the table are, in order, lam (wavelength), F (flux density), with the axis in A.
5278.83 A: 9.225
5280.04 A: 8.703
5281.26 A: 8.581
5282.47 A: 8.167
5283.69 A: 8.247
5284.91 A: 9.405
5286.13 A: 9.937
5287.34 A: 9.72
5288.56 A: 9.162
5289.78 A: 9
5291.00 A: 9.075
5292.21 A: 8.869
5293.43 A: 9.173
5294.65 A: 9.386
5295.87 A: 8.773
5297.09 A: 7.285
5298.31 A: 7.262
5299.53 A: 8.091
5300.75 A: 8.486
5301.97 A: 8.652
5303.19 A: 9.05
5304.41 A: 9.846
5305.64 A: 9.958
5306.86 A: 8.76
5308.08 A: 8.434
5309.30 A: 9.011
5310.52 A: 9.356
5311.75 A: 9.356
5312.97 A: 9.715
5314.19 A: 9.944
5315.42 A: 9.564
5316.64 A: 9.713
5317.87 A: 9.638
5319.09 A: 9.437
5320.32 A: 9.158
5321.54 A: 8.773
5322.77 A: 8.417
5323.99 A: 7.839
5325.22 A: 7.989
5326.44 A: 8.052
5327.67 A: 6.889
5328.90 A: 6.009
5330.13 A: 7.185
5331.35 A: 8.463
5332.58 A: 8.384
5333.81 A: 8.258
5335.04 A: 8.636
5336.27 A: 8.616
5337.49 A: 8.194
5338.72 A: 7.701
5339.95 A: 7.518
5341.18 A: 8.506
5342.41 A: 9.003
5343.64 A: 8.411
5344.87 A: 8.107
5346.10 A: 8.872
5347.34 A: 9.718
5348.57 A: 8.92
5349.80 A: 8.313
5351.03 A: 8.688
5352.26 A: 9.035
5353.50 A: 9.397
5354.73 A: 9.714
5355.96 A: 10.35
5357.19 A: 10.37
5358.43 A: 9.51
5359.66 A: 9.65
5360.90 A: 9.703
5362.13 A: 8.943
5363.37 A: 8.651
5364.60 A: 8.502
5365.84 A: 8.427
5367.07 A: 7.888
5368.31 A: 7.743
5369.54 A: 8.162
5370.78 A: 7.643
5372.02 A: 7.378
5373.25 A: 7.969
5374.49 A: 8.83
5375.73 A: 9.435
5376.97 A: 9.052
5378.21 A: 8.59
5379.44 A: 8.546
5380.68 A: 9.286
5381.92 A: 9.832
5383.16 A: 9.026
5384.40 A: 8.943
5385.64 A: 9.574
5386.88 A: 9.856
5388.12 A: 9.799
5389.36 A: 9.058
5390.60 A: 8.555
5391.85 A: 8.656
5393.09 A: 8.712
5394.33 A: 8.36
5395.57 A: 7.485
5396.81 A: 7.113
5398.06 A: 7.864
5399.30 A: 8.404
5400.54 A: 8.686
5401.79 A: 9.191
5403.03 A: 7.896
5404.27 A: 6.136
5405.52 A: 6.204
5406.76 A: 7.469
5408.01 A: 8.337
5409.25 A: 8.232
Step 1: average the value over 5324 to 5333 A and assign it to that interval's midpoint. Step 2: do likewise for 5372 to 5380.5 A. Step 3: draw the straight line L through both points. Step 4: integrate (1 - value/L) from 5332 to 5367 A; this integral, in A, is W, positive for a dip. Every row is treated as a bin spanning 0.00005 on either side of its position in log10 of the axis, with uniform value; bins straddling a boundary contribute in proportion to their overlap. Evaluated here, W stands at -3.4 A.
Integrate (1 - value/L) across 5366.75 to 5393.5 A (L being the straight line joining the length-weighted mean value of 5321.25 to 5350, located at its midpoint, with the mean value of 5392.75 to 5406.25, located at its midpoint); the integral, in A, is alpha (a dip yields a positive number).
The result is -2.85 A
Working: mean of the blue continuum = 8.19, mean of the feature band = 8.76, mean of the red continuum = 7.81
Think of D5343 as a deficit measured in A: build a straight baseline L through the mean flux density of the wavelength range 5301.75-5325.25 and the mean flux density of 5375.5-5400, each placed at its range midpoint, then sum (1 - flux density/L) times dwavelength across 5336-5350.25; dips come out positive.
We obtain 0.84 A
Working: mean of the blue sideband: 9.17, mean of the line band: 8.49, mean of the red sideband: 8.8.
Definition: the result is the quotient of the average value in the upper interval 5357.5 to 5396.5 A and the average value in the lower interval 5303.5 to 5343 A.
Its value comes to 1.01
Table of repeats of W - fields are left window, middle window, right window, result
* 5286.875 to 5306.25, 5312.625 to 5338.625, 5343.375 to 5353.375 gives 1.0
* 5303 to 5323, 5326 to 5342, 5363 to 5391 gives 2.2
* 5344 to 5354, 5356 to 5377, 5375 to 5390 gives 0.7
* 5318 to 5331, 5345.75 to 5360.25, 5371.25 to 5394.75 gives -1.6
